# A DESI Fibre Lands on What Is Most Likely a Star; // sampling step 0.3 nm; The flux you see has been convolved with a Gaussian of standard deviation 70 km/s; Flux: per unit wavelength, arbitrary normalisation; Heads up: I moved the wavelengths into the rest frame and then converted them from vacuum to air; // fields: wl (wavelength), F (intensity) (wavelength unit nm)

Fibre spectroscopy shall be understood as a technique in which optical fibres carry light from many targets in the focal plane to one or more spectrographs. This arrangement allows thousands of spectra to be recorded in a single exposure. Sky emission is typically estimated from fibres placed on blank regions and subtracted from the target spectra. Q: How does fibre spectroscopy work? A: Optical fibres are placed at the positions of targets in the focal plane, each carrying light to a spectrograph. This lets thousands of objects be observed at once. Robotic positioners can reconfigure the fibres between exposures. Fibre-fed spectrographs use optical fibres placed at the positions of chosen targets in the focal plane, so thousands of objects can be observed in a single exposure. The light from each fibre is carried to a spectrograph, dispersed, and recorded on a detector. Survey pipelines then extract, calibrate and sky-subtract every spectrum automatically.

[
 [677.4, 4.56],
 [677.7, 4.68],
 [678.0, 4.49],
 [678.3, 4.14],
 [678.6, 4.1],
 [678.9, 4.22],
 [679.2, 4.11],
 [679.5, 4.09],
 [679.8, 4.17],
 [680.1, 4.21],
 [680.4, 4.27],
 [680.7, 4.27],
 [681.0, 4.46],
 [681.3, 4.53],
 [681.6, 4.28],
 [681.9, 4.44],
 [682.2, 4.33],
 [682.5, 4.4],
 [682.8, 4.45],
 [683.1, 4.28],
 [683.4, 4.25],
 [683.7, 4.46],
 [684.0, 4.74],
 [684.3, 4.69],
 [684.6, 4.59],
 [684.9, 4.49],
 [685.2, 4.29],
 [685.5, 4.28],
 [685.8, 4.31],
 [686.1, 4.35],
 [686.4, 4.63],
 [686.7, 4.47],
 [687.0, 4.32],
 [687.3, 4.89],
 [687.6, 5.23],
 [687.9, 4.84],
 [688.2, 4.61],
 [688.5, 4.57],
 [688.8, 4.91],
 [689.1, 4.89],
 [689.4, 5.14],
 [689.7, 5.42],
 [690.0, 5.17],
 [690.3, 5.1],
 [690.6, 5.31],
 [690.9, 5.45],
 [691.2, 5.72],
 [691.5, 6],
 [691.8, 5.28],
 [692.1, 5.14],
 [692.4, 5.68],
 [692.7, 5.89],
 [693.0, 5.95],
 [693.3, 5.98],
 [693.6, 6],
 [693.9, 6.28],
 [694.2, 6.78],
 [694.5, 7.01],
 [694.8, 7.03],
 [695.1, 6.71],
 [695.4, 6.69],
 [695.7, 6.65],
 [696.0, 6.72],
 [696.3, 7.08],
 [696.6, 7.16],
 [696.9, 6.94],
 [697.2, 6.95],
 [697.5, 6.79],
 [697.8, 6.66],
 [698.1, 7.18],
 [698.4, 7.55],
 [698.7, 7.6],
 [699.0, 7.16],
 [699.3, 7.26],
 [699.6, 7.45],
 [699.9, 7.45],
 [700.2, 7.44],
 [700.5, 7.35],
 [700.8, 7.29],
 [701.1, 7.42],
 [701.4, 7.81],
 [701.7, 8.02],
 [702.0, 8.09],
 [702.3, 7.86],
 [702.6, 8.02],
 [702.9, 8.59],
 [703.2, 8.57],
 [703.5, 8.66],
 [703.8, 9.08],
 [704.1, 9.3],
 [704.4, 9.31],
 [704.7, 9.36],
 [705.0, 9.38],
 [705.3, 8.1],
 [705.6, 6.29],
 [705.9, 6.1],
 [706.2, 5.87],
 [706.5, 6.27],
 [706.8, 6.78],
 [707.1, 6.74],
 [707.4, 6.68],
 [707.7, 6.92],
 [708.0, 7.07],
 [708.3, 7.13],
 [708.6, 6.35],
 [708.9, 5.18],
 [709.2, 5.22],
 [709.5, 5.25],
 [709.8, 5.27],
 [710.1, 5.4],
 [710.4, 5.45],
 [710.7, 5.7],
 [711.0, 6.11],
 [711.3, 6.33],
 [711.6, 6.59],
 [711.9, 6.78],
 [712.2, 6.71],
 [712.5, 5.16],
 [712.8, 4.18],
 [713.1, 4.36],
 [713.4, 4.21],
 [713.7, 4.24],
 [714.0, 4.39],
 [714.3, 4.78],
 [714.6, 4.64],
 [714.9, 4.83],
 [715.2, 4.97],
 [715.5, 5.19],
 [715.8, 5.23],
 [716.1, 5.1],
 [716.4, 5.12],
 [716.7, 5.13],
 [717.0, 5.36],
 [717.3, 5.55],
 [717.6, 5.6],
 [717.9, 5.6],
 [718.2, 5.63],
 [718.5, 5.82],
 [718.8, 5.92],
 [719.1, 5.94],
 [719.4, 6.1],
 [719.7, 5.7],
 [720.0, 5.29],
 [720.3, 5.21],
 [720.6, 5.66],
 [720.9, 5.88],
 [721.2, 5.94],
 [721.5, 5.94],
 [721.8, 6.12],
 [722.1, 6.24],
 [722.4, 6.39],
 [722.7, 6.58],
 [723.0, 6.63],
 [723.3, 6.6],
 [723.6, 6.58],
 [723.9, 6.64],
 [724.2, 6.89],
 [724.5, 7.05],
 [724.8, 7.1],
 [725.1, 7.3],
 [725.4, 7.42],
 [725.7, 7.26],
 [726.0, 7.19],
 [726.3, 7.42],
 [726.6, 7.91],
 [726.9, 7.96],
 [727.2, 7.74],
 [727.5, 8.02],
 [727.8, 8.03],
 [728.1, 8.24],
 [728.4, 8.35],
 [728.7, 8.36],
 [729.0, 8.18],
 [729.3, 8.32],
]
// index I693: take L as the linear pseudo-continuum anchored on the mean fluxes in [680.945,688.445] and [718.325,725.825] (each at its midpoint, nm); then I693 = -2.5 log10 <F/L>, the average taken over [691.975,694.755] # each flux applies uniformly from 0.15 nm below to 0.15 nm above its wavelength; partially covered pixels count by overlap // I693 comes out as -0.24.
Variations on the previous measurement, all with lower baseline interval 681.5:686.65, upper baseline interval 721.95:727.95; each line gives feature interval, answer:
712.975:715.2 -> 0.38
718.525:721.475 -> 0.18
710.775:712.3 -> -0.03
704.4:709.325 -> -0.17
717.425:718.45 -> 0.19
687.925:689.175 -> 0.00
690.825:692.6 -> -0.13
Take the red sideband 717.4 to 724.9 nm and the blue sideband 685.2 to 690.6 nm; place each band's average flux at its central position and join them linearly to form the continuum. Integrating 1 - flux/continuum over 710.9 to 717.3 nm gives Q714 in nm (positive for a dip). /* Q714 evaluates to 0.67 nm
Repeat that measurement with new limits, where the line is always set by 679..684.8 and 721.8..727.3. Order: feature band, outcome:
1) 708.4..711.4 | 0.23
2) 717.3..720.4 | 0.46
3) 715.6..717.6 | 0.38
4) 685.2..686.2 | 0.06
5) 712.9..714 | 0.36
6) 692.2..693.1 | -0.14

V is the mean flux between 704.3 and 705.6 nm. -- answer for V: 8.71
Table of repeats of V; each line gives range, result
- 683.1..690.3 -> 4.68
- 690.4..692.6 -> 5.51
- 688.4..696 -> 5.82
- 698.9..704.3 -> 7.95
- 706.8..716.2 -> 5.58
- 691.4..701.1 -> 6.74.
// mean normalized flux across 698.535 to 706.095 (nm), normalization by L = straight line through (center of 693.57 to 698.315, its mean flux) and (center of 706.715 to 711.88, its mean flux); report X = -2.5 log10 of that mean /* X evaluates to -0.22 mag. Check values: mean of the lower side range 6.82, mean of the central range 7.95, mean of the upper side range 6.14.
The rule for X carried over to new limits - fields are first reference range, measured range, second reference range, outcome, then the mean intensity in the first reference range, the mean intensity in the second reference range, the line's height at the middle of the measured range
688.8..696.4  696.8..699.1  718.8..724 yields -0.191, 5.93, 6.07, 5.96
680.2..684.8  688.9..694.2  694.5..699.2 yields 0.088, 4.43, 6.99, 6.05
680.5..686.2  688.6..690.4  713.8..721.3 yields -0.113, 4.41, 5.37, 4.59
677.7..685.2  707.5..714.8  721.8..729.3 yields 0.142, 4.36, 7.33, 6.36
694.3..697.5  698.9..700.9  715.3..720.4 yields -0.111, 6.89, 5.5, 6.63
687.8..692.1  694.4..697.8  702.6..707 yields -0.090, 5.17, 7.96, 6.33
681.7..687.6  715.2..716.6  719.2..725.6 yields 0.173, 4.47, 6.35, 6.03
